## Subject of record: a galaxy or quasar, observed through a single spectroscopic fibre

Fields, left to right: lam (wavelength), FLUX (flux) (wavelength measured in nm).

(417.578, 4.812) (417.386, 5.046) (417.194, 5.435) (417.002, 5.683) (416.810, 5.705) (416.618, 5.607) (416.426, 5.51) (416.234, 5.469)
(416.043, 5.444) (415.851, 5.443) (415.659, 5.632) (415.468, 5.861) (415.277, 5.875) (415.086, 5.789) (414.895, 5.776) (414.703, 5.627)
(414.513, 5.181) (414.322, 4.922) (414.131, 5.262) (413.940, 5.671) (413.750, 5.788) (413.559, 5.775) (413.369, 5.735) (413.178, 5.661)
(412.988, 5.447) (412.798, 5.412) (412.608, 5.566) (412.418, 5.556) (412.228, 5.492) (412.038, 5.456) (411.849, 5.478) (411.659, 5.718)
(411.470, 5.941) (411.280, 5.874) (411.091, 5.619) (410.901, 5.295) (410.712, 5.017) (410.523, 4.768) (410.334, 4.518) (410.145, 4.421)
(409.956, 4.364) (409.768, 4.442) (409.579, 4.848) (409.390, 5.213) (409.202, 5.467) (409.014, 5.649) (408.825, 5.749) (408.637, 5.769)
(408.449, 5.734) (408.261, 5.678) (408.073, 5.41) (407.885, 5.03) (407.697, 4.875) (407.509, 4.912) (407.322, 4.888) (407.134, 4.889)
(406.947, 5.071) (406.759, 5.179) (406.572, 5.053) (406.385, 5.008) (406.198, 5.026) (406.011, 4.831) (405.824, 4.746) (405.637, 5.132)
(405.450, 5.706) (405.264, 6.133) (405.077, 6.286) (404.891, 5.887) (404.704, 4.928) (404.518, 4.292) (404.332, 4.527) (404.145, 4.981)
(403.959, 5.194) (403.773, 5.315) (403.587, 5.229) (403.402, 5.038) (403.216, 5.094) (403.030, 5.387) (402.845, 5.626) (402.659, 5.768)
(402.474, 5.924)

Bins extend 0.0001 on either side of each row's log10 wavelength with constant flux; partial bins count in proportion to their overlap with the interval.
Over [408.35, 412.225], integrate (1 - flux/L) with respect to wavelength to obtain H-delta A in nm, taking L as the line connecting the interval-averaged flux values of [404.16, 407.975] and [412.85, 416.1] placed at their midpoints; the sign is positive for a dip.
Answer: 0.06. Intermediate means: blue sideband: 5.12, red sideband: 5.58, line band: 5.27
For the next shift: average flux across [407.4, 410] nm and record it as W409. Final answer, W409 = 5.24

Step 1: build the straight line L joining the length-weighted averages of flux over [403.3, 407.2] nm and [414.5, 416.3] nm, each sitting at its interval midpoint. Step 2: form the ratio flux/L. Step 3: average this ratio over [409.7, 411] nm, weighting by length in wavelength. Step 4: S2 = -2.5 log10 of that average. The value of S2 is 0.15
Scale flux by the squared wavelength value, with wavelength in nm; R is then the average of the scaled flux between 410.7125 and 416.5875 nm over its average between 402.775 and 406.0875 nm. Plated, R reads 1.11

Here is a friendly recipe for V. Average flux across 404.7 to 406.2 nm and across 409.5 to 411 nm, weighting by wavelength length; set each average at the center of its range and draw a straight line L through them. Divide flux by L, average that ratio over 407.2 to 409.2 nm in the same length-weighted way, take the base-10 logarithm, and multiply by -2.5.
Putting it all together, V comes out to -0.07 mag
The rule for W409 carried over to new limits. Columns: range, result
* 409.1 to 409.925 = 4.96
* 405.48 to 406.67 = 5.01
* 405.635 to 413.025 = 5.21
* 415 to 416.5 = 5.63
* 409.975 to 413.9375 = 5.41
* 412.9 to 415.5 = 5.59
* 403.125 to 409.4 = 5.23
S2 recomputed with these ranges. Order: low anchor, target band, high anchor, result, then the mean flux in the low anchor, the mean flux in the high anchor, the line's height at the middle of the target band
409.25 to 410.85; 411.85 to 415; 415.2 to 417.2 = -0.06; 4.74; 5.61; 5.22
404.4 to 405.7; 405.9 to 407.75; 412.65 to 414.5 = 0.11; 5.47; 5.5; 5.48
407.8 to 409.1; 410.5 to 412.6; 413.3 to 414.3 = 0.02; 5.58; 5.59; 5.58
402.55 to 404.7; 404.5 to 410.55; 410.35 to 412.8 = 0.02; 5.13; 5.45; 5.29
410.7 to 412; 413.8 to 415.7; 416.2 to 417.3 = 0.00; 5.59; 5.57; 5.58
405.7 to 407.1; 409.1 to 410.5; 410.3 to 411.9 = 0.11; 4.99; 5.39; 5.28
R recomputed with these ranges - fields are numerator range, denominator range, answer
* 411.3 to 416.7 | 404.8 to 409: 1.08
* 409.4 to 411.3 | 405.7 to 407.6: 1.00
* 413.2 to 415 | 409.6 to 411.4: 1.14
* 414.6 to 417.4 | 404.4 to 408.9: 1.12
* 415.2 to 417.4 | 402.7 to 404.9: 1.16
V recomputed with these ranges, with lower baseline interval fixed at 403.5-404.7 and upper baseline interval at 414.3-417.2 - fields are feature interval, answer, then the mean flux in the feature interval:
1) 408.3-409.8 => -0.04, 5.41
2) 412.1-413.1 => -0.02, 5.5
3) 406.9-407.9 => 0.04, 4.93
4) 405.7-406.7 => 0.02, 4.95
